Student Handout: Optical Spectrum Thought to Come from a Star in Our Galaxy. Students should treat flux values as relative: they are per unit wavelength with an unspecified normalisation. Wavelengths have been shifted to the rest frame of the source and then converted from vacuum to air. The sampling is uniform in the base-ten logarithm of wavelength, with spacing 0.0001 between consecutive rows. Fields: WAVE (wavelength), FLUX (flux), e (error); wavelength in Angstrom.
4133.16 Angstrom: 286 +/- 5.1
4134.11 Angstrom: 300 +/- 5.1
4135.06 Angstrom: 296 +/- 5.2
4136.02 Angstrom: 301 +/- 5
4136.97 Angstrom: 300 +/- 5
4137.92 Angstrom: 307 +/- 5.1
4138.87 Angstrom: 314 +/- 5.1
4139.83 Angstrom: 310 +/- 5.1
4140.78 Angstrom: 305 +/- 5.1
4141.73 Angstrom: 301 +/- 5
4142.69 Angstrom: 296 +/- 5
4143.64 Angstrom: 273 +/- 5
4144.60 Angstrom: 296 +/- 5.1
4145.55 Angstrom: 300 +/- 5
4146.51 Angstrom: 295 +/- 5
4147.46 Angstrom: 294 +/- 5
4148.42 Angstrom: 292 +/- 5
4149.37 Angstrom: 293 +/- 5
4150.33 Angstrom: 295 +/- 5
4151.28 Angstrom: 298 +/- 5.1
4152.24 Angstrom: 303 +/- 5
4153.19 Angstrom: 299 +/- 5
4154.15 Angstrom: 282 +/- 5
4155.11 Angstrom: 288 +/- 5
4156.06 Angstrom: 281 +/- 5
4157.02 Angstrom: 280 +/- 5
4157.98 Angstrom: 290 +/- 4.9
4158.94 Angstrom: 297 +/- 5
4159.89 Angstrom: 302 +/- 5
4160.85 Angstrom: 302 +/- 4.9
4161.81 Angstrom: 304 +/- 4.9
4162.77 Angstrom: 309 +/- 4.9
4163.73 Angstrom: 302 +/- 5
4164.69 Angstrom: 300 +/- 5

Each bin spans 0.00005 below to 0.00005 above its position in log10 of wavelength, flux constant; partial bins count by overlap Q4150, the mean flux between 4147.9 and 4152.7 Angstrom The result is 296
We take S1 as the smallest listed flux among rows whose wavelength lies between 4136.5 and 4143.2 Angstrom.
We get 296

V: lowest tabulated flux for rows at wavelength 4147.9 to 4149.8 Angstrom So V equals 292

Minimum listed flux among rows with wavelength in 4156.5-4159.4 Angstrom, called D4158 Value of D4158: 280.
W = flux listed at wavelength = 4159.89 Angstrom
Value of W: 302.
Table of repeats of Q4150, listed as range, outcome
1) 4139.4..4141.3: 308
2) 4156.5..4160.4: 292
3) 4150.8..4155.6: 294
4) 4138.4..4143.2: 305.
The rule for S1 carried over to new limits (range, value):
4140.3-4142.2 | 301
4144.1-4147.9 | 294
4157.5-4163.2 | 290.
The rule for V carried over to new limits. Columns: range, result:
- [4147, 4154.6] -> 282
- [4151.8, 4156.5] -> 281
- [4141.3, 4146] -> 273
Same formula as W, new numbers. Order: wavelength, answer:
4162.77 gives 309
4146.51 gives 295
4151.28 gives 298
